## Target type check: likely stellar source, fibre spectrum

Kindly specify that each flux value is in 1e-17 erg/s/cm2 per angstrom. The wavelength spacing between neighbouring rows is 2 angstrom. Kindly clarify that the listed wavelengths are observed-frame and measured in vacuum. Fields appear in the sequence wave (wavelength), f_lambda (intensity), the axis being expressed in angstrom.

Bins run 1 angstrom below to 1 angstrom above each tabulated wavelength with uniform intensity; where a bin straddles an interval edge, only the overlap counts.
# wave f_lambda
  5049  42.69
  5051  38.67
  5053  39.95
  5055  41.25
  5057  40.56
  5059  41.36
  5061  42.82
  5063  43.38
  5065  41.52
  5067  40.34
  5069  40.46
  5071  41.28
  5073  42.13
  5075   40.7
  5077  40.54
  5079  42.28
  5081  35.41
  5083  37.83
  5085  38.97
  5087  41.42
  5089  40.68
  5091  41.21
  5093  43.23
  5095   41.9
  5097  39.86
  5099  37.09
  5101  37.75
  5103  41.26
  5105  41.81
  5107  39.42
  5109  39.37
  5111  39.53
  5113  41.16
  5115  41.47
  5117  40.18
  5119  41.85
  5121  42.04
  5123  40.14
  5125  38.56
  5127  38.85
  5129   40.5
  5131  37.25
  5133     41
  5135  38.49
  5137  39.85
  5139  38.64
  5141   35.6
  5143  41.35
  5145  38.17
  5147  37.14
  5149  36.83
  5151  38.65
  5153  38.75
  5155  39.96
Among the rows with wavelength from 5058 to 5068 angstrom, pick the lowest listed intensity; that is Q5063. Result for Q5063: 40.34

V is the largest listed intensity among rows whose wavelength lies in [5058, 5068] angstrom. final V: 43.38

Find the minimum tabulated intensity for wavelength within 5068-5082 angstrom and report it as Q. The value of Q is 35.41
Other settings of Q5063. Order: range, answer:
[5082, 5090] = 37.83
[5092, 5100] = 37.09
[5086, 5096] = 40.68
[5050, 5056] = 38.67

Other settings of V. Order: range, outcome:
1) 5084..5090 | 41.42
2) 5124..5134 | 41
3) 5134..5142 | 39.85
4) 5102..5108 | 41.81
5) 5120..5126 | 42.04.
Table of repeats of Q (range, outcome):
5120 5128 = 38.56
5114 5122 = 40.18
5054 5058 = 40.56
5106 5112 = 39.37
